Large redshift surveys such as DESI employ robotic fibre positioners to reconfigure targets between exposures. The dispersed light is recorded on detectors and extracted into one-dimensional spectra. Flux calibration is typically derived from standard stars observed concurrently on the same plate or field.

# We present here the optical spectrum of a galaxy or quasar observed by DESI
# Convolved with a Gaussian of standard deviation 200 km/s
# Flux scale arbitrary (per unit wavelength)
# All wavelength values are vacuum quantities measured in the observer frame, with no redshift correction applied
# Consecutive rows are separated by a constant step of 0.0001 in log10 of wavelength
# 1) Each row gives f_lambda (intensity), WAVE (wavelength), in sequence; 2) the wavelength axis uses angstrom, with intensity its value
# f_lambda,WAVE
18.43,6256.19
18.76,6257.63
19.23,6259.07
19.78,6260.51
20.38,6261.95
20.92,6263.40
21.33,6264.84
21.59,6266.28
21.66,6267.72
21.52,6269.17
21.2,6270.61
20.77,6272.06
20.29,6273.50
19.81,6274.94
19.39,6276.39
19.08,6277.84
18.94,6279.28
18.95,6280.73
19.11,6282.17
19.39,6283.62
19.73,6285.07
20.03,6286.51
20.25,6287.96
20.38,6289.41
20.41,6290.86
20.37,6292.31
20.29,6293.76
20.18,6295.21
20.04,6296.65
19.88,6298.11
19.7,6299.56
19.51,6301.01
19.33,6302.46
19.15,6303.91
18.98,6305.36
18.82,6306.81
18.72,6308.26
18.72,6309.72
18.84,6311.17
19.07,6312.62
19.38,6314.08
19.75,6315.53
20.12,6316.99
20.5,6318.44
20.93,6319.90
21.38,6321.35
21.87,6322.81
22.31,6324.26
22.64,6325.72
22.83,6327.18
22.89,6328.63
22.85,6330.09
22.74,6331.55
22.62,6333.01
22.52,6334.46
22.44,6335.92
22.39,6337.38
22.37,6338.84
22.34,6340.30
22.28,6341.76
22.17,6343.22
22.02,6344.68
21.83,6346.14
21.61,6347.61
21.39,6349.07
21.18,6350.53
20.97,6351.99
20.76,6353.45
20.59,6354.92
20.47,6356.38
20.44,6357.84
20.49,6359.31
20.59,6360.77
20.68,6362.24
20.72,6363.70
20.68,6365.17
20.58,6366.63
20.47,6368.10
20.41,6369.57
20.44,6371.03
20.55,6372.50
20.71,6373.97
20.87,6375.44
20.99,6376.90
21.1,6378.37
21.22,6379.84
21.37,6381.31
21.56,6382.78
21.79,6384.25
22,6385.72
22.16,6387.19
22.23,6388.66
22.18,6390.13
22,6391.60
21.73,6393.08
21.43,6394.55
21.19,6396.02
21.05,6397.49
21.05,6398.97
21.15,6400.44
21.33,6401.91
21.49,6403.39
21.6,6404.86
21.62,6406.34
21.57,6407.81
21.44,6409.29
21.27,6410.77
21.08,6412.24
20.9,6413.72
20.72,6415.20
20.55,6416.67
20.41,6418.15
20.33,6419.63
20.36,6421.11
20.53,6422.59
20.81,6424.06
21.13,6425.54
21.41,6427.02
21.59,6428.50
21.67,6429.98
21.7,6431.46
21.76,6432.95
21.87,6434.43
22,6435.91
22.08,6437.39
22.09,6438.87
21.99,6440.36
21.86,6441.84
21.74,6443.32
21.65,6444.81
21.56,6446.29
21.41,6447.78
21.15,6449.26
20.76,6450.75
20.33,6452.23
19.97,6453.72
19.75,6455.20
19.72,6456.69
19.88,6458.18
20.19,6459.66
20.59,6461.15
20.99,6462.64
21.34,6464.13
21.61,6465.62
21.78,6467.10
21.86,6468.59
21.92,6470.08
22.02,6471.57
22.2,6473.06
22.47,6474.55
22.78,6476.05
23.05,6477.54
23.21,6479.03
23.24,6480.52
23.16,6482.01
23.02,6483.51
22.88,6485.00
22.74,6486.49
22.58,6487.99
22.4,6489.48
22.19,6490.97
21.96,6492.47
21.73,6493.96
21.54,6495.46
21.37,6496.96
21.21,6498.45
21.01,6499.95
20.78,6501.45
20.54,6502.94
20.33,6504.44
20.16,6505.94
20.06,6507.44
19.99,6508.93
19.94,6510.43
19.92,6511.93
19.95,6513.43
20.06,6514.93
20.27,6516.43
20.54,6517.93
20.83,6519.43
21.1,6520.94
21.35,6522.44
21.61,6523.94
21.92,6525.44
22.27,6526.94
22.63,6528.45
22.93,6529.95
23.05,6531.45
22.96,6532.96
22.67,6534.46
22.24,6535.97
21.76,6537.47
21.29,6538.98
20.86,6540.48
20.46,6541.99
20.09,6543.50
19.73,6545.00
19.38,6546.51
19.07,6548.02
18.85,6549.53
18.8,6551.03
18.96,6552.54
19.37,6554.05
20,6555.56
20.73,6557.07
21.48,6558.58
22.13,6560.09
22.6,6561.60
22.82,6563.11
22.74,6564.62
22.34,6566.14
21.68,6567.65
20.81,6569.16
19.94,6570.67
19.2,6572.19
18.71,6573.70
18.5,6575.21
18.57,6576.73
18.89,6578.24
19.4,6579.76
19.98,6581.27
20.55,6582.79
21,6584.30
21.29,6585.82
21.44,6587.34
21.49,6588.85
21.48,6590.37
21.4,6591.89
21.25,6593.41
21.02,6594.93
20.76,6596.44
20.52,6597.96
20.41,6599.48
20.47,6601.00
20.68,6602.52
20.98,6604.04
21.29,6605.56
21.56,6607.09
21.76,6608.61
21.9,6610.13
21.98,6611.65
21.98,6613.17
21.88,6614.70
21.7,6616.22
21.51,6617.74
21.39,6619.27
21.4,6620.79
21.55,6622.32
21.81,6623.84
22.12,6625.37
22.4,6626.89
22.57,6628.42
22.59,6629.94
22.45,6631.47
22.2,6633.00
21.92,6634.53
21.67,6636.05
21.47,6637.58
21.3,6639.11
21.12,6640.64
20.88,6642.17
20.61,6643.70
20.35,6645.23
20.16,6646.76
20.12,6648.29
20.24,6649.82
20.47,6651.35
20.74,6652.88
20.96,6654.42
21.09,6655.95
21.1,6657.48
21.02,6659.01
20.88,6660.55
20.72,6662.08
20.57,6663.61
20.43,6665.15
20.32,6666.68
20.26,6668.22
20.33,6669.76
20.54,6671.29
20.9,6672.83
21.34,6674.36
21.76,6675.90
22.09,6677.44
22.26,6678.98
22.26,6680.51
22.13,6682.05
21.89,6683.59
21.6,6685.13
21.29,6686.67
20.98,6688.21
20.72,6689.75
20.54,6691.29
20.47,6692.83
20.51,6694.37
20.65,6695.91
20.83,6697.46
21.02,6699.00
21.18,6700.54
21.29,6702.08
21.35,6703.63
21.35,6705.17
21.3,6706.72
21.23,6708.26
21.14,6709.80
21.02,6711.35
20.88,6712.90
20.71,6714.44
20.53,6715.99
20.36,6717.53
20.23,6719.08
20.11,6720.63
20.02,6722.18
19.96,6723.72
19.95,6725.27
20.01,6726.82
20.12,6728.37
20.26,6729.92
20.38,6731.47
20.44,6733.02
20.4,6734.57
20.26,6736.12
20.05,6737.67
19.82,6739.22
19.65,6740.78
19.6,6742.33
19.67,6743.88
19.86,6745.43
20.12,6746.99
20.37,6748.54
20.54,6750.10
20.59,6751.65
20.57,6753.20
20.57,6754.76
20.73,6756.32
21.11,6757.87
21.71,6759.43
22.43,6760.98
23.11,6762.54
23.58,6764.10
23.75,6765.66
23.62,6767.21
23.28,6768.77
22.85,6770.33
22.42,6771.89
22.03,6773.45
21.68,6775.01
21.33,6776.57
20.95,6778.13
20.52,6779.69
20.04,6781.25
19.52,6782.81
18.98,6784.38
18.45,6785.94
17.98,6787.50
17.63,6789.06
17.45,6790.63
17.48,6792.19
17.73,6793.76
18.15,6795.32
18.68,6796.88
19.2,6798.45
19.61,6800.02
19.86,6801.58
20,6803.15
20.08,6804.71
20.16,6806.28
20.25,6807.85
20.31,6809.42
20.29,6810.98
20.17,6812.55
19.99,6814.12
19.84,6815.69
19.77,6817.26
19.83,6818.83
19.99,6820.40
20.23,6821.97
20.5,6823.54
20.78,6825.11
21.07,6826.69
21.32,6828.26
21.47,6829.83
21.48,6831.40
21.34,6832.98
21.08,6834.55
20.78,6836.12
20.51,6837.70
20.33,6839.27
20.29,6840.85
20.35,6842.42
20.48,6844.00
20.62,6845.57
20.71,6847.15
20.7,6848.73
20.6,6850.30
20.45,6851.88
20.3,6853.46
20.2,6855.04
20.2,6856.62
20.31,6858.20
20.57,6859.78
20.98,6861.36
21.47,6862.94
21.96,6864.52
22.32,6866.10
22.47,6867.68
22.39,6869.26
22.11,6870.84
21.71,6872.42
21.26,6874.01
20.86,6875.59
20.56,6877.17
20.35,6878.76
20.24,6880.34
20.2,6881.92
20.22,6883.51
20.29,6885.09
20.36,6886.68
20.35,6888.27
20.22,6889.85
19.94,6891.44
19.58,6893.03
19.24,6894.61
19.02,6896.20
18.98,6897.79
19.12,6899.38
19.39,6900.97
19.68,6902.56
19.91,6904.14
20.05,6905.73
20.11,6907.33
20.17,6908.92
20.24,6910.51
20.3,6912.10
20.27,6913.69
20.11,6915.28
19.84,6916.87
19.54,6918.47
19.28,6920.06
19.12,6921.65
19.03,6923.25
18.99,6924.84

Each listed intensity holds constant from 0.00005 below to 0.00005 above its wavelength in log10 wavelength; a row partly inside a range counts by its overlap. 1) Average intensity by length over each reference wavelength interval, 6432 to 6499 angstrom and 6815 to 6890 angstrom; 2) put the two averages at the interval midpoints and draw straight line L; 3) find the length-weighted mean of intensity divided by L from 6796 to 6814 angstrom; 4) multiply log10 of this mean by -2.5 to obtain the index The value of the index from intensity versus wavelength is 0.05 mag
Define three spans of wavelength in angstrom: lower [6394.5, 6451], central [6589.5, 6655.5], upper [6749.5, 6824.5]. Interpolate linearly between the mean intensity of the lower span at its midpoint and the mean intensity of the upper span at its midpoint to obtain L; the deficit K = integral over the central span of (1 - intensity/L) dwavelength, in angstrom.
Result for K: -1.6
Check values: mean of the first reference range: 21.3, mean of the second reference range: 20.4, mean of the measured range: 21.3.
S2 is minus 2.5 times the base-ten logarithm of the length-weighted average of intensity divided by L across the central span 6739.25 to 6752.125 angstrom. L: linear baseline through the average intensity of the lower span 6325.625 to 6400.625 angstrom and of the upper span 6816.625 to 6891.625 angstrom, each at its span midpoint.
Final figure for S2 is 0.05 mag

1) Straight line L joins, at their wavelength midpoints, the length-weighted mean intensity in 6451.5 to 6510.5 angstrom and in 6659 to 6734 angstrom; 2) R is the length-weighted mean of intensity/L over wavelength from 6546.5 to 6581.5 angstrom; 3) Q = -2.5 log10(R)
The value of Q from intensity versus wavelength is 0.05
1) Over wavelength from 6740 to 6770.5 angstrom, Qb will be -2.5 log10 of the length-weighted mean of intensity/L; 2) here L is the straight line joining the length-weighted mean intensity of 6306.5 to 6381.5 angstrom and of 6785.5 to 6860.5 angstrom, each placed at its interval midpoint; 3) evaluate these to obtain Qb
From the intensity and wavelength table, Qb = -0.06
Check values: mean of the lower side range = 21.1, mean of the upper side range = 20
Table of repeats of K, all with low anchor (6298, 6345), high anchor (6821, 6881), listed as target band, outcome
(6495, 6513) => 0.4 angstrom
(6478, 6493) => -1.3 angstrom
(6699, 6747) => 1.1 angstrom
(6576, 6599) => 0.4 angstrom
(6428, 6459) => -0.4 angstrom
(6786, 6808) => 2.2 angstrom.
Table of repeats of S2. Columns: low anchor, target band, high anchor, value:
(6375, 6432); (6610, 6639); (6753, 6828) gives -0.06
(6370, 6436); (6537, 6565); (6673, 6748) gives 0.02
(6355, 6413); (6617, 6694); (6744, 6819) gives -0.03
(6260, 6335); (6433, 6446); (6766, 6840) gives -0.08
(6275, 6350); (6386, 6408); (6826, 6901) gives -0.05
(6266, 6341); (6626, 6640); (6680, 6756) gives -0.07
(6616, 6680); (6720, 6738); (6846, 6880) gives 0.05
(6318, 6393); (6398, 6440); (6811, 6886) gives 0.01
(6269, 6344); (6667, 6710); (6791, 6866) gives -0.04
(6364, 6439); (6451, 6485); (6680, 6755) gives -0.03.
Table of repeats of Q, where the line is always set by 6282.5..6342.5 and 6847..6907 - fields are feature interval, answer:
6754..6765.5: -0.07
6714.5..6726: 0.02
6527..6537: -0.10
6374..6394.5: -0.05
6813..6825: 0.02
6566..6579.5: 0.05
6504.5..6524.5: 0.01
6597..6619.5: -0.04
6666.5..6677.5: -0.02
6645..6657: 0.00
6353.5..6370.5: 0.01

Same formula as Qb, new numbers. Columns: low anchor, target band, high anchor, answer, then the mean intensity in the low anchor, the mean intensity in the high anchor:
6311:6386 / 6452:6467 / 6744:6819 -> 0.03 mag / 21.3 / 20.4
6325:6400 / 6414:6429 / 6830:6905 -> 0.03 mag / 21.5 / 20.6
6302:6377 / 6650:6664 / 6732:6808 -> -0.02 mag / 21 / 20.4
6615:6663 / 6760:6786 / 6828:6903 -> -0.04 mag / 21.3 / 20.6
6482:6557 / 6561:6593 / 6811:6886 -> 0.02 mag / 21.1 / 20.8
